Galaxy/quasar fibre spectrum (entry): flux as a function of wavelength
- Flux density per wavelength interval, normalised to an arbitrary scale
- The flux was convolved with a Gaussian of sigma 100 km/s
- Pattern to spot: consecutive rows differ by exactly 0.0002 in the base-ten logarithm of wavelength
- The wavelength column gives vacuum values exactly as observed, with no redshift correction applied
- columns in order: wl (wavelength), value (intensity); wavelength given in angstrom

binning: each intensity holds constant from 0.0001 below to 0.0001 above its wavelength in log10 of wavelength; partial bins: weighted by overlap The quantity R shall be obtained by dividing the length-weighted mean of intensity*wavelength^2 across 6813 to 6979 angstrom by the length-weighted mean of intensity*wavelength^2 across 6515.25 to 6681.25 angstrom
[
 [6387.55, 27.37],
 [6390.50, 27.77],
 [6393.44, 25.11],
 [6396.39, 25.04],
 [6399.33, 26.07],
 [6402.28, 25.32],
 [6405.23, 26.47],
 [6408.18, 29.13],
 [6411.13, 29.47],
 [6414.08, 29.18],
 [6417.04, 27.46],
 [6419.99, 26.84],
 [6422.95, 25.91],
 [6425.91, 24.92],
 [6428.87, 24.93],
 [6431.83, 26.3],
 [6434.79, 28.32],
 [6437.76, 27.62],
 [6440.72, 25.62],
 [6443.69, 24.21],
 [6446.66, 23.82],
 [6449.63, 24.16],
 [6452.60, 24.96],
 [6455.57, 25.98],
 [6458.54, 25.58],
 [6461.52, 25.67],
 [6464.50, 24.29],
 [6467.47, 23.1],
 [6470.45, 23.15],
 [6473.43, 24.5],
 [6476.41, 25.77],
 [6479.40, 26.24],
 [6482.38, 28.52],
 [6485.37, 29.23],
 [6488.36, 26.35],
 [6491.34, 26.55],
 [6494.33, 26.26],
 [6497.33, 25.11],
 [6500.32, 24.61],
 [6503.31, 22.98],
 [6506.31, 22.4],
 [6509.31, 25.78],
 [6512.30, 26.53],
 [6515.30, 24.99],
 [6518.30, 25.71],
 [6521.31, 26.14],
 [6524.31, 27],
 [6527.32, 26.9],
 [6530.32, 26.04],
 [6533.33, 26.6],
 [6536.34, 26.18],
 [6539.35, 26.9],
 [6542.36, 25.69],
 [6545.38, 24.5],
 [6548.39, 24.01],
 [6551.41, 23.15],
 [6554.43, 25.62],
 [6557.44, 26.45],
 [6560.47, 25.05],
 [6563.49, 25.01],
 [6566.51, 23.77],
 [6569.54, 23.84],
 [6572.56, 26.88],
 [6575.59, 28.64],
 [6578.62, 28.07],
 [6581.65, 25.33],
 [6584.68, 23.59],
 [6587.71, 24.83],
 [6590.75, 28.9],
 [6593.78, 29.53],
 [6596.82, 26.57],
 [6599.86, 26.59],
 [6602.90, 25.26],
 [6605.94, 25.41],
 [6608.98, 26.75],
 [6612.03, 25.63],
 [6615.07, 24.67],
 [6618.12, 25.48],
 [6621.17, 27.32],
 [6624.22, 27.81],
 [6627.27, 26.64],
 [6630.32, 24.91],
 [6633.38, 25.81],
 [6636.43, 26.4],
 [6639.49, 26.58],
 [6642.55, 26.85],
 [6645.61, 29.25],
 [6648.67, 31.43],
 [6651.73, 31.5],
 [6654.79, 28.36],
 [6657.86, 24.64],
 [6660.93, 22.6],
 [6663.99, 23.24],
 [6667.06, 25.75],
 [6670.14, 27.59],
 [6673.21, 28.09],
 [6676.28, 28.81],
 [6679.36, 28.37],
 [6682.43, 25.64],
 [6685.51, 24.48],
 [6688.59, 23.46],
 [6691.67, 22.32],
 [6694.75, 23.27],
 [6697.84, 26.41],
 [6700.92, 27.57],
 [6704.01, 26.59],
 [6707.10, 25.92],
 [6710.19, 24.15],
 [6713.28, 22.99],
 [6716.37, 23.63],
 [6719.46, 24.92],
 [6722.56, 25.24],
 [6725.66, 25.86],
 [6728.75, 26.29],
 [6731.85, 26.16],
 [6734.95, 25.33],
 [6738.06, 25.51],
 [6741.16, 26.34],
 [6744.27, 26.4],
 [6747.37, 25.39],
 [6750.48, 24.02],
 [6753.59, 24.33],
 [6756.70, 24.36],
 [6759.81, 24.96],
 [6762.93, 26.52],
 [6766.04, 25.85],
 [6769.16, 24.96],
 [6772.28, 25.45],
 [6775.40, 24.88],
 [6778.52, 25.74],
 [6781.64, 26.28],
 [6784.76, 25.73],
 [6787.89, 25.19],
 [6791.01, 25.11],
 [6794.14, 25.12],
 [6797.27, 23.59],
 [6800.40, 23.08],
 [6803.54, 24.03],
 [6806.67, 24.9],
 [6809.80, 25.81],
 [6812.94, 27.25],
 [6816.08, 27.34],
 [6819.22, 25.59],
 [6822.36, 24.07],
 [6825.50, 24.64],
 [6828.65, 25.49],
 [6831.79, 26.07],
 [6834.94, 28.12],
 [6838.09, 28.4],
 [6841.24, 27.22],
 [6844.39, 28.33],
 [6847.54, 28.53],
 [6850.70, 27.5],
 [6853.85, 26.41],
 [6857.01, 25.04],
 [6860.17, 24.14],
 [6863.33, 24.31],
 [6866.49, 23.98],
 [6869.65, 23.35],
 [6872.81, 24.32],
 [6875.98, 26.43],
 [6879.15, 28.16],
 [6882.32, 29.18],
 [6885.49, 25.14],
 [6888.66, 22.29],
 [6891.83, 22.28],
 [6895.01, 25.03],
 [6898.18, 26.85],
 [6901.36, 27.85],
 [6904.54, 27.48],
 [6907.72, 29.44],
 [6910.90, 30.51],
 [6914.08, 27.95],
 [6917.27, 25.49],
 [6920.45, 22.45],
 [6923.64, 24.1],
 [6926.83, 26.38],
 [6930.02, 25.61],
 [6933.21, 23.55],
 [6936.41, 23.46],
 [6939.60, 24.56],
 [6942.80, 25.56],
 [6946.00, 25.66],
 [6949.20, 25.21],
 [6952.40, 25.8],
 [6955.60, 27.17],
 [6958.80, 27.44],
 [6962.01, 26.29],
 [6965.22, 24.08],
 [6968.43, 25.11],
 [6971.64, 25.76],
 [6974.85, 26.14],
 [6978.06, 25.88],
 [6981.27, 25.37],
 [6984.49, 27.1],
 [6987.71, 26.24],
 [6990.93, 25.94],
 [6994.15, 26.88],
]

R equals 1.1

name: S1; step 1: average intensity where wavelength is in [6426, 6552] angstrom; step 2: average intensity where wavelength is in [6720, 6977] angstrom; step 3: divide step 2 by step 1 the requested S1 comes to 1.0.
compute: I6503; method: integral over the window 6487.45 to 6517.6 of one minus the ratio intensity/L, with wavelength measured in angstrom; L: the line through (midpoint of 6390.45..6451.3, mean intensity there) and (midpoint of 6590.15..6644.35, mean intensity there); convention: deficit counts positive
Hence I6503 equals 1.4 angstrom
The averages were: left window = 26.3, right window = 26.5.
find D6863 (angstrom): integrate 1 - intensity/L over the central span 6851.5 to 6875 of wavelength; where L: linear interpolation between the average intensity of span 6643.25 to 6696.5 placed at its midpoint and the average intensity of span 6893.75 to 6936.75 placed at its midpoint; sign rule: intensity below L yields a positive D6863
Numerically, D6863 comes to 1.4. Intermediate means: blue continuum 26.4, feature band 24.7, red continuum 26.2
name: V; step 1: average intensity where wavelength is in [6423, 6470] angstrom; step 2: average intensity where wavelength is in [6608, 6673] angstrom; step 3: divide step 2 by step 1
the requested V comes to 1.1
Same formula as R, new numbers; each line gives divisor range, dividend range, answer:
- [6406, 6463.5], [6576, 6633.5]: 1.05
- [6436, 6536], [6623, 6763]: 1.08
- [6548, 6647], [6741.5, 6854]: 1.05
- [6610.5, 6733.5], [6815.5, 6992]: 1.06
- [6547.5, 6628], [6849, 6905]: 1.07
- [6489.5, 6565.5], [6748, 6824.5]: 1.07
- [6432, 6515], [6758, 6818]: 1.09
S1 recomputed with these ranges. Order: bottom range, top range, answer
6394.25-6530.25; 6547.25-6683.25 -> 1.02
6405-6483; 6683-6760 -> 0.96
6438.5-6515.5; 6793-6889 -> 1.02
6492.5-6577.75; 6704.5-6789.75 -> 0.99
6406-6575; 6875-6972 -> 1.00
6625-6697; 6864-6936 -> 0.98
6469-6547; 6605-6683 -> 1.04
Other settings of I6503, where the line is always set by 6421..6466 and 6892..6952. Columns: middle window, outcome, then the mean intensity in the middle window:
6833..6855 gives -1.7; 27.8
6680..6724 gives 1.5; 24.8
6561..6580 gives -0.3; 26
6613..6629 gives -0.4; 26.3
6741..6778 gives 0.7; 25.3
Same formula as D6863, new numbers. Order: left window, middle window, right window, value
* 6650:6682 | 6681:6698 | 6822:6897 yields 1.70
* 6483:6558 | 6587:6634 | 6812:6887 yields -1.07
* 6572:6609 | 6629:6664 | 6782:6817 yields -0.95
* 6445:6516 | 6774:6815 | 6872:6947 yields 0.84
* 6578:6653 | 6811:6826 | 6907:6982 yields 0.17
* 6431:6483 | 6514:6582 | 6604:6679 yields 0.73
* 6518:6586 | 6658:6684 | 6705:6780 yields -0.79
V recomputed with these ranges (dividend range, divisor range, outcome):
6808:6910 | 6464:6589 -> 1.02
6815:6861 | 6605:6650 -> 0.99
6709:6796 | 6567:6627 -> 0.96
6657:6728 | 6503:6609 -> 0.98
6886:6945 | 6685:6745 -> 1.02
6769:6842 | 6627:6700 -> 0.97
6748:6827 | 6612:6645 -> 0.96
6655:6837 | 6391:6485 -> 0.98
